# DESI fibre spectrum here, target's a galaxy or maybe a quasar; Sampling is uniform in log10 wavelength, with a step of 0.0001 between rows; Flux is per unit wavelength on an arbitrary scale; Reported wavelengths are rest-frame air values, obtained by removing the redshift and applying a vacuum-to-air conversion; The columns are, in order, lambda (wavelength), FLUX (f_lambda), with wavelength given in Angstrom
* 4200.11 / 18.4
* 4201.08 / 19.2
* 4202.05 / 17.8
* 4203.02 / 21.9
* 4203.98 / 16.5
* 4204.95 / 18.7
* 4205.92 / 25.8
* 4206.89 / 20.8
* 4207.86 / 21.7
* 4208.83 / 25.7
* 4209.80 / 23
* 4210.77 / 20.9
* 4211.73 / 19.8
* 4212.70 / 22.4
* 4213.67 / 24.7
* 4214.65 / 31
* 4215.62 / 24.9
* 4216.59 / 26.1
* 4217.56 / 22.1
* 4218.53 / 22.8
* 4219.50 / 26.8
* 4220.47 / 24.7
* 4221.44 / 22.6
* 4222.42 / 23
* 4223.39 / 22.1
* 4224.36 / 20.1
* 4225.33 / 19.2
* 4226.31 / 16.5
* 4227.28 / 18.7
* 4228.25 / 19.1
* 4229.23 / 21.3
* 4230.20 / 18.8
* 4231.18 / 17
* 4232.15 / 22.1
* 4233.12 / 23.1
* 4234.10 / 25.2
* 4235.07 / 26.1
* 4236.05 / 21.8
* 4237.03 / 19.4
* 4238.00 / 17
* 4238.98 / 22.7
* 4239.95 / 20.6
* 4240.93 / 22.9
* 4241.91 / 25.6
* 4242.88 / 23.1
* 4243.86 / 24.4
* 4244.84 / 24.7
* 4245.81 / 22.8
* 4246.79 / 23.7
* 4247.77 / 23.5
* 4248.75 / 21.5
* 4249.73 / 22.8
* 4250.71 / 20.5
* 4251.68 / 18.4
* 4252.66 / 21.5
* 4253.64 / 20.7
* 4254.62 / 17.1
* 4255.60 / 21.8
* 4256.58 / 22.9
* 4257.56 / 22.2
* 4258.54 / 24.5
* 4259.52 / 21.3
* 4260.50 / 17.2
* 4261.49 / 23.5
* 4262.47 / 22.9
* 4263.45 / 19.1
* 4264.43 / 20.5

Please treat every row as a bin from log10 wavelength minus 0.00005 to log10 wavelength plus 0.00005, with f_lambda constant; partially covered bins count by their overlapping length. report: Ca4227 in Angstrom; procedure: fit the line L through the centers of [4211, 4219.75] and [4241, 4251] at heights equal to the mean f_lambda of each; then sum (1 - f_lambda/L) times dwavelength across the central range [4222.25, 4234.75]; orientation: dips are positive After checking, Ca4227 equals 1.8 Angstrom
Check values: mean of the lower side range 24.4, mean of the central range 20.5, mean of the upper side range 23.3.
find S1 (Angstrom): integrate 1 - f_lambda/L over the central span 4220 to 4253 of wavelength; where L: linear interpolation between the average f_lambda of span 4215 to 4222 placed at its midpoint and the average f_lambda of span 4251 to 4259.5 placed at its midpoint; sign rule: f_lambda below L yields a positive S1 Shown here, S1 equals 1.6 Angstrom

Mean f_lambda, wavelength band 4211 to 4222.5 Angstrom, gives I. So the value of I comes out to 24.2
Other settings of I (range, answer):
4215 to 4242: 21.9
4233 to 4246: 22.8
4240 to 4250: 23.4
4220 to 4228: 20.8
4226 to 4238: 20.7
